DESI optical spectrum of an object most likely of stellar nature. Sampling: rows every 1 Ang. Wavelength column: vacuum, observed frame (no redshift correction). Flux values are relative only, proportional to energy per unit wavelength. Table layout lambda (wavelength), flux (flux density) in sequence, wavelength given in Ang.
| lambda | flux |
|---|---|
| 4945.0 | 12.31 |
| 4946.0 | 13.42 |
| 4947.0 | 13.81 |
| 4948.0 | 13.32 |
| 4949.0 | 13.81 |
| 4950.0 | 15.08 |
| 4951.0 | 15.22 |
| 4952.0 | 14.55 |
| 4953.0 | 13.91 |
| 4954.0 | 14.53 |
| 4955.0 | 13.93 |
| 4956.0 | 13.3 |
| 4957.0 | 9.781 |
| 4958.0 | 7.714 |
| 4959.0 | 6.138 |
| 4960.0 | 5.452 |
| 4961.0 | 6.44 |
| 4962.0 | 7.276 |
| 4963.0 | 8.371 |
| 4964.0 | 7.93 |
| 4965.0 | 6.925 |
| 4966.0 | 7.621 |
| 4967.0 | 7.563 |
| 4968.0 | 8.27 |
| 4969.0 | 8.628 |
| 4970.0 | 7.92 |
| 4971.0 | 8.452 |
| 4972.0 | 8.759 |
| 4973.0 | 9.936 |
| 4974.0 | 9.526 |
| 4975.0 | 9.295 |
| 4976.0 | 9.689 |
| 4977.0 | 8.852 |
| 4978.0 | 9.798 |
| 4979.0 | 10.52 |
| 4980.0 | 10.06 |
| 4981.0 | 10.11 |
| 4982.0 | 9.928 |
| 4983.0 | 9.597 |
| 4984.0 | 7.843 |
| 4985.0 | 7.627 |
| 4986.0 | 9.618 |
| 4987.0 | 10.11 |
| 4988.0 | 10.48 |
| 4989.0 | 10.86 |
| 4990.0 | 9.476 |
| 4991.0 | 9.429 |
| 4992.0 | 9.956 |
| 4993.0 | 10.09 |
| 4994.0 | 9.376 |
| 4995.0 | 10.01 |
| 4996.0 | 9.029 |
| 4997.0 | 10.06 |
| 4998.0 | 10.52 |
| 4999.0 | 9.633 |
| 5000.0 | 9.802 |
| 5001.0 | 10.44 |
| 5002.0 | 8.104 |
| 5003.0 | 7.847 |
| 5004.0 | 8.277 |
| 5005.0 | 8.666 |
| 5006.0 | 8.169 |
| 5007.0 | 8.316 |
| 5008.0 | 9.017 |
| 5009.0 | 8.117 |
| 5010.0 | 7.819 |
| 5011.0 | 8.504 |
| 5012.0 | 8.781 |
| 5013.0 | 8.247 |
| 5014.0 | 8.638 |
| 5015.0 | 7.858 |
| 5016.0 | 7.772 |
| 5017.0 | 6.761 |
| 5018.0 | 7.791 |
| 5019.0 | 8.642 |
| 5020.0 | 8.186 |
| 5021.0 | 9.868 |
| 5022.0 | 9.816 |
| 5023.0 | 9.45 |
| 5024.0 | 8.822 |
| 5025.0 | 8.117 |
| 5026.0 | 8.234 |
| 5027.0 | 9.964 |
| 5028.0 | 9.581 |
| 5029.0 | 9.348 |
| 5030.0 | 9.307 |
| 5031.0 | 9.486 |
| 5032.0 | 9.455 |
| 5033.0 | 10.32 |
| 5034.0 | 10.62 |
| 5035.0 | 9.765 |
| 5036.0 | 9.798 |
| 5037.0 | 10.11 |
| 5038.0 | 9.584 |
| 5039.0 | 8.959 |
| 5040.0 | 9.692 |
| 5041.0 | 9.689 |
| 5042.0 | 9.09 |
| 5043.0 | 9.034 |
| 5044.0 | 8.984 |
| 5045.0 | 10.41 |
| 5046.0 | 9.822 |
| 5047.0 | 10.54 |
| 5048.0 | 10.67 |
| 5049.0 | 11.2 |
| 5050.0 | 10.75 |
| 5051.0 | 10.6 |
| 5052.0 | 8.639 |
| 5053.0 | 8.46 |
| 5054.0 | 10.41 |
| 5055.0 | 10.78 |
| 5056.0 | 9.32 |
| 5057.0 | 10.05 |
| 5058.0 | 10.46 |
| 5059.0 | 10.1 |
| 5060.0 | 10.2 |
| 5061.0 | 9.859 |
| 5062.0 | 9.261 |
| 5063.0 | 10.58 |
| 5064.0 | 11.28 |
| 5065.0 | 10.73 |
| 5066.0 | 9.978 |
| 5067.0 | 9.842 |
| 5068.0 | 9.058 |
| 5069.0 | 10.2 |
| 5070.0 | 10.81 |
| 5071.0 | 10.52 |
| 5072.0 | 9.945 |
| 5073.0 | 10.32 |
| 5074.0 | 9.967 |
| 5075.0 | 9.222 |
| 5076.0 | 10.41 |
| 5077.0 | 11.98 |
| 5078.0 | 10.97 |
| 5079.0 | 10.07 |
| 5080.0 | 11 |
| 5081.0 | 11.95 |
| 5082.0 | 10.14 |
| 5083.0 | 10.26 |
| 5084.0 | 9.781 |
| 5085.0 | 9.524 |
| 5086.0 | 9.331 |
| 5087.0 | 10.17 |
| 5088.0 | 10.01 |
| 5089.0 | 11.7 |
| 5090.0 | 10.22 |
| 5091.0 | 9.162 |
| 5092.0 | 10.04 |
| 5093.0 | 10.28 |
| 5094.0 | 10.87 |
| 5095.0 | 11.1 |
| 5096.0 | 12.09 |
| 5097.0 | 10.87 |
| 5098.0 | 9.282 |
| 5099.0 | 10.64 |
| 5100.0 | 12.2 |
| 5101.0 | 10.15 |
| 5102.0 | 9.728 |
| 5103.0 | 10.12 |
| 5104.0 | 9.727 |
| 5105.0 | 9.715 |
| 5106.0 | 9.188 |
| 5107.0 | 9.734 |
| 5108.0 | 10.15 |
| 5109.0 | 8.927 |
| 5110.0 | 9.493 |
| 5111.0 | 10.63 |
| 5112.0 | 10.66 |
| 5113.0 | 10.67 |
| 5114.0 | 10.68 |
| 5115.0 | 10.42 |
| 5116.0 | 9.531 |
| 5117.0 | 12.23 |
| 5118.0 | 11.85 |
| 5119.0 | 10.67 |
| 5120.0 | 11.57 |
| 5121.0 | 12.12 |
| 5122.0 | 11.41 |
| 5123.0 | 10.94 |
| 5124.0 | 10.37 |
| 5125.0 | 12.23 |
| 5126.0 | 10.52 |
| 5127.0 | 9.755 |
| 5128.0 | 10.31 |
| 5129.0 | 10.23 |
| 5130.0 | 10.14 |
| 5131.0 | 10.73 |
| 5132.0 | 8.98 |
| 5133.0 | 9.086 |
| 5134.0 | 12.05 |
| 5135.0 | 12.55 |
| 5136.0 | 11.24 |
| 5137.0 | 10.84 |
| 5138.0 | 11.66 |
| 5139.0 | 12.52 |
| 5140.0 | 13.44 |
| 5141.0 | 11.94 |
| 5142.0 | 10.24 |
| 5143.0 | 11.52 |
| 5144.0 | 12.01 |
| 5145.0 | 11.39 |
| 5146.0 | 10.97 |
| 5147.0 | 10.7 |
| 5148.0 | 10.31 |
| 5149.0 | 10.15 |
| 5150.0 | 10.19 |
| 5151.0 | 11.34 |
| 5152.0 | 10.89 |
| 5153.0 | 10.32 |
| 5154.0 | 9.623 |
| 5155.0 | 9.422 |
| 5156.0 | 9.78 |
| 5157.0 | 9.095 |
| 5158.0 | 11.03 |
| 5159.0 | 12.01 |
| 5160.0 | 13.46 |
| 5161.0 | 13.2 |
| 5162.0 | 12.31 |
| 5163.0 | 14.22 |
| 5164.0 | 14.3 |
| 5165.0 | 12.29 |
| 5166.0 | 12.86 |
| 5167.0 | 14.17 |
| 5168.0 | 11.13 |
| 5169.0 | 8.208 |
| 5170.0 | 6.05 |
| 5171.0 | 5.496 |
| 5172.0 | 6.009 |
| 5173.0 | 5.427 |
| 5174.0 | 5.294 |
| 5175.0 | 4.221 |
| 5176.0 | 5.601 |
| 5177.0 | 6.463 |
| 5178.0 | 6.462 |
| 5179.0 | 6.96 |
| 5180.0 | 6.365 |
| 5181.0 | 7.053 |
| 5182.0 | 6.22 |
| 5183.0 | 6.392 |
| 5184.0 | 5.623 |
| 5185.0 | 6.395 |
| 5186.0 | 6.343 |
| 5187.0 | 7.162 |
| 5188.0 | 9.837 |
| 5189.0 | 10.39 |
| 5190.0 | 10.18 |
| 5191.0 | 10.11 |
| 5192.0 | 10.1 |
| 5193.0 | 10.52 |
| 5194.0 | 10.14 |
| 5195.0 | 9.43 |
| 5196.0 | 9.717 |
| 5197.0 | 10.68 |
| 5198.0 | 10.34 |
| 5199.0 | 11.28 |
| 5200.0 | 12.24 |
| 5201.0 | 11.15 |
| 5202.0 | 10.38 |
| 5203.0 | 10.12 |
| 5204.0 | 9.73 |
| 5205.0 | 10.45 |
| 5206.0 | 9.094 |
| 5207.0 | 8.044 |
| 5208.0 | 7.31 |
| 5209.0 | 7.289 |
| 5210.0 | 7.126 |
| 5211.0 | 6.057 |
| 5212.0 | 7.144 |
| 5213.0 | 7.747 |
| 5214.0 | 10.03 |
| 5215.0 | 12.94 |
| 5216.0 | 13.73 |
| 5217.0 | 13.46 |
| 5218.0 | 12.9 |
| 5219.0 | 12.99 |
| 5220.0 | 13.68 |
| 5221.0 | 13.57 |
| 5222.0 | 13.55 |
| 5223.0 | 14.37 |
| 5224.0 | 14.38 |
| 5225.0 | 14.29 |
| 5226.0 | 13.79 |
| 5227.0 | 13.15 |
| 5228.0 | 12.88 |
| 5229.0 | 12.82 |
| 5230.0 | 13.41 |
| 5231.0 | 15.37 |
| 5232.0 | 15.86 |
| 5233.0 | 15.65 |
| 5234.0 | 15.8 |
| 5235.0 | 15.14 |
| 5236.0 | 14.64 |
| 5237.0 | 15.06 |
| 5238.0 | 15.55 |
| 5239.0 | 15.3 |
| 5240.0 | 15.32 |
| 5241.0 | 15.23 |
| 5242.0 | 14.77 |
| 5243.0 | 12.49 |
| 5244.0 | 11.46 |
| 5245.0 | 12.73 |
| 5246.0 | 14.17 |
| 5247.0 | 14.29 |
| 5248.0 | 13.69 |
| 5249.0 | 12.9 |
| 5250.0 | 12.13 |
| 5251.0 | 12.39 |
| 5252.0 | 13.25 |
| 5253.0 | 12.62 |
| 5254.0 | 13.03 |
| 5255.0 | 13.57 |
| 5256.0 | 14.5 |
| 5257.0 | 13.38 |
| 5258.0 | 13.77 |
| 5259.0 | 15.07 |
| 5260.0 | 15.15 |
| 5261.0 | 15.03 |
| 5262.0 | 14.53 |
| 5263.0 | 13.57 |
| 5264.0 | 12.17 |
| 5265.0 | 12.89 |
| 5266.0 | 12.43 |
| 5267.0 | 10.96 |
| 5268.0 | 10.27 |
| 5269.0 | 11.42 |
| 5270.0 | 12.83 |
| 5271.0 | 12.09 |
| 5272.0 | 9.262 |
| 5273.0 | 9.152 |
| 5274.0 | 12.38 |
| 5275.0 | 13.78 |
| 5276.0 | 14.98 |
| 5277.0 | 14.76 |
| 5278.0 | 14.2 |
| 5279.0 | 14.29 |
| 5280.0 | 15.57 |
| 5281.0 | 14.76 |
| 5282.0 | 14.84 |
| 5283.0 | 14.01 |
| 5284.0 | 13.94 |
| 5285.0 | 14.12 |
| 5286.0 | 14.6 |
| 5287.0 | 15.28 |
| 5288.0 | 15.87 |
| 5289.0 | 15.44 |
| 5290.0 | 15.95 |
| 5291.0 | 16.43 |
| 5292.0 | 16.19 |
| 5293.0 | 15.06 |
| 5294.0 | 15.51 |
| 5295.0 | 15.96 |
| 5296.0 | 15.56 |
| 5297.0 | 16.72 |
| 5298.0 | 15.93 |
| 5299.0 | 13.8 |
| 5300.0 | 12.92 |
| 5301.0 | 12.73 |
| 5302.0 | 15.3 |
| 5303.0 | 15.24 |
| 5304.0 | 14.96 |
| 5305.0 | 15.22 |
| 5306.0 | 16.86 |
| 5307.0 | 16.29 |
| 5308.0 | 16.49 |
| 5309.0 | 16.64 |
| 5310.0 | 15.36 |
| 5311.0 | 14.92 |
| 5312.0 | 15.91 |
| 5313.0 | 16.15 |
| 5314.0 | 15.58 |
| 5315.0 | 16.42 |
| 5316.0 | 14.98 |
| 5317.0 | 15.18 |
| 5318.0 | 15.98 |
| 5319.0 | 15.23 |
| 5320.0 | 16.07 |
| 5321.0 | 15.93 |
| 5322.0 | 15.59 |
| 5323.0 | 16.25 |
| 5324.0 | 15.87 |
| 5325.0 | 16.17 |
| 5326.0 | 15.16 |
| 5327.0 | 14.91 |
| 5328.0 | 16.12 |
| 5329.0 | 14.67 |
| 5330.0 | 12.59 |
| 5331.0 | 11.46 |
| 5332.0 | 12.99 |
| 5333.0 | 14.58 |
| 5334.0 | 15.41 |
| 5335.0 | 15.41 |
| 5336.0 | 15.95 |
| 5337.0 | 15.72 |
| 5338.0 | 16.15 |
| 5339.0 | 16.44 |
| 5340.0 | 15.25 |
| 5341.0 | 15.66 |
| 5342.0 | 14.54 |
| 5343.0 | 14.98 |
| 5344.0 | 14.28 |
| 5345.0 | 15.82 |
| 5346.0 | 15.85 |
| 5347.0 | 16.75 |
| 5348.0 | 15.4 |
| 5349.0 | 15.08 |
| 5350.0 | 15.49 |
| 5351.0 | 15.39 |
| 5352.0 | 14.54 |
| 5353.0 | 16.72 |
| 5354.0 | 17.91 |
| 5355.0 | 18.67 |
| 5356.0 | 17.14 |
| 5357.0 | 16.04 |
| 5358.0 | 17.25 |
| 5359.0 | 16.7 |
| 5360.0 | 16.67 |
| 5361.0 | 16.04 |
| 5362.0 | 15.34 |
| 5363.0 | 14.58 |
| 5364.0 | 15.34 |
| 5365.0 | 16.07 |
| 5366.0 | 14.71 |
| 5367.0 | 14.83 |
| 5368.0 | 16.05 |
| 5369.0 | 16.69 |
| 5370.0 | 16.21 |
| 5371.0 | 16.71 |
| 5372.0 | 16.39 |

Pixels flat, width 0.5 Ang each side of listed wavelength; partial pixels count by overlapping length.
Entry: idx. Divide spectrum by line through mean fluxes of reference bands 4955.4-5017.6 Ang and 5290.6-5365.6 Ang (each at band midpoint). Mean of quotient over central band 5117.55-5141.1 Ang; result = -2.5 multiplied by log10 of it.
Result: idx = 0.05 mag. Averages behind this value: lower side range 8.86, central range 11.1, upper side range 15.6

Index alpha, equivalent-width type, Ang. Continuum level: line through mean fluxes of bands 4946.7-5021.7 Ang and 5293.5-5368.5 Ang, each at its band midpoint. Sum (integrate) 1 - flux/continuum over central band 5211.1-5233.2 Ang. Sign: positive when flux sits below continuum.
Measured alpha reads 1.2 Ang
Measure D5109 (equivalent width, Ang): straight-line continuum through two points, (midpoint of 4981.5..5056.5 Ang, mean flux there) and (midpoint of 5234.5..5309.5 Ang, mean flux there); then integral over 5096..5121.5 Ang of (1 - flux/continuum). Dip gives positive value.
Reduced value 1.3 Ang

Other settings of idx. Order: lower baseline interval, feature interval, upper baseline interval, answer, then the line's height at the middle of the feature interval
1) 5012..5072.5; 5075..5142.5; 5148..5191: -0.14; 9.32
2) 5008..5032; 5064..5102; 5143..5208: -0.16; 9.02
